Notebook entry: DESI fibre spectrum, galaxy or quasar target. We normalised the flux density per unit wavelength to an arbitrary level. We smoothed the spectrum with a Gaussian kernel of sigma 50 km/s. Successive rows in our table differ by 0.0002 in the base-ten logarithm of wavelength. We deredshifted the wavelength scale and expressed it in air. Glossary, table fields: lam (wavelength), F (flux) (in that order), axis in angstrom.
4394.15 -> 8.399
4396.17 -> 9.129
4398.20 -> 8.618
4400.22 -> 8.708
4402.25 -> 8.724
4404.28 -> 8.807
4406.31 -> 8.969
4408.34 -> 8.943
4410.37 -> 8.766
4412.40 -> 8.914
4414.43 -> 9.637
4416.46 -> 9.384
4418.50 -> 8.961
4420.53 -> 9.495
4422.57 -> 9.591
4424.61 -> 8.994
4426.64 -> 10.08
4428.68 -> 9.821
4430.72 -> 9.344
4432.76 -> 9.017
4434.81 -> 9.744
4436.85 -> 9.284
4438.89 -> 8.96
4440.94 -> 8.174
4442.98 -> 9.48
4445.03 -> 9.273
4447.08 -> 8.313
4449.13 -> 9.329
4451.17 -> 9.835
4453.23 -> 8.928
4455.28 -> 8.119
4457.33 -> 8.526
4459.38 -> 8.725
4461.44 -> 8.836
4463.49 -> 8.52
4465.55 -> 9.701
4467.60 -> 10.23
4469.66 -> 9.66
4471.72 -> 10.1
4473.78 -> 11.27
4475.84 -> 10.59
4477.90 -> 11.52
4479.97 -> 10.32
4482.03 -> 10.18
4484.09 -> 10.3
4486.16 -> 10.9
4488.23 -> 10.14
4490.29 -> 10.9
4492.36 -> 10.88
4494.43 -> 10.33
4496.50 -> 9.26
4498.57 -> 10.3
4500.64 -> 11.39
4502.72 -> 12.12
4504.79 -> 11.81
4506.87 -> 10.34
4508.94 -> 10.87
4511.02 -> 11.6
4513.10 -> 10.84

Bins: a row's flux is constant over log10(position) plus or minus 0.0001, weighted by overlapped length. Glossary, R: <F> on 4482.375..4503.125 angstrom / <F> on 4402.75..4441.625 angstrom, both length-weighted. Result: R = 1.2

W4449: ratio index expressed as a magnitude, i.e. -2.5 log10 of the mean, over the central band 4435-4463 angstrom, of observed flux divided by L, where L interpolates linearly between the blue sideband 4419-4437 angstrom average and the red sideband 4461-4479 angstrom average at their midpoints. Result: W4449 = 0.10 mag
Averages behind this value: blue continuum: 9.48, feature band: 8.93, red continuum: 10.1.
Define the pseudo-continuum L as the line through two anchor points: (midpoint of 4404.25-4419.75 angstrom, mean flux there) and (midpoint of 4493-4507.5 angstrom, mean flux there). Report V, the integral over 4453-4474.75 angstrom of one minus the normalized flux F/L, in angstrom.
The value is 1.6 angstrom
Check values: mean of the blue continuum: 9.07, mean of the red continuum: 10.8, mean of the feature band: 9.34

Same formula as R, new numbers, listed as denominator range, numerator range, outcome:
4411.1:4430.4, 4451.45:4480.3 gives 1.02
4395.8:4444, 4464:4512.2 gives 1.16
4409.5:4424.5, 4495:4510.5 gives 1.18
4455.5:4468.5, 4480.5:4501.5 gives 1.16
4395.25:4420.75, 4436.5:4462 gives 0.99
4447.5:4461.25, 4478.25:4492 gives 1.19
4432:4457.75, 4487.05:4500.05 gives 1.15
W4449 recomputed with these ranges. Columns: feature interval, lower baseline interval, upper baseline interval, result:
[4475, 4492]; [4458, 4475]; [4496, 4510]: -0.04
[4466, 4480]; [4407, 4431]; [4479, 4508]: -0.02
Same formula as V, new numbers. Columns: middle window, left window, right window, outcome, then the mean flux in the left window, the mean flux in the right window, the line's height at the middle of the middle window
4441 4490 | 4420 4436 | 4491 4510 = 2.5 angstrom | 9.51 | 10.8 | 10.2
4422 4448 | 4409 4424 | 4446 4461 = -0.6 angstrom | 9.24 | 8.82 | 9.03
